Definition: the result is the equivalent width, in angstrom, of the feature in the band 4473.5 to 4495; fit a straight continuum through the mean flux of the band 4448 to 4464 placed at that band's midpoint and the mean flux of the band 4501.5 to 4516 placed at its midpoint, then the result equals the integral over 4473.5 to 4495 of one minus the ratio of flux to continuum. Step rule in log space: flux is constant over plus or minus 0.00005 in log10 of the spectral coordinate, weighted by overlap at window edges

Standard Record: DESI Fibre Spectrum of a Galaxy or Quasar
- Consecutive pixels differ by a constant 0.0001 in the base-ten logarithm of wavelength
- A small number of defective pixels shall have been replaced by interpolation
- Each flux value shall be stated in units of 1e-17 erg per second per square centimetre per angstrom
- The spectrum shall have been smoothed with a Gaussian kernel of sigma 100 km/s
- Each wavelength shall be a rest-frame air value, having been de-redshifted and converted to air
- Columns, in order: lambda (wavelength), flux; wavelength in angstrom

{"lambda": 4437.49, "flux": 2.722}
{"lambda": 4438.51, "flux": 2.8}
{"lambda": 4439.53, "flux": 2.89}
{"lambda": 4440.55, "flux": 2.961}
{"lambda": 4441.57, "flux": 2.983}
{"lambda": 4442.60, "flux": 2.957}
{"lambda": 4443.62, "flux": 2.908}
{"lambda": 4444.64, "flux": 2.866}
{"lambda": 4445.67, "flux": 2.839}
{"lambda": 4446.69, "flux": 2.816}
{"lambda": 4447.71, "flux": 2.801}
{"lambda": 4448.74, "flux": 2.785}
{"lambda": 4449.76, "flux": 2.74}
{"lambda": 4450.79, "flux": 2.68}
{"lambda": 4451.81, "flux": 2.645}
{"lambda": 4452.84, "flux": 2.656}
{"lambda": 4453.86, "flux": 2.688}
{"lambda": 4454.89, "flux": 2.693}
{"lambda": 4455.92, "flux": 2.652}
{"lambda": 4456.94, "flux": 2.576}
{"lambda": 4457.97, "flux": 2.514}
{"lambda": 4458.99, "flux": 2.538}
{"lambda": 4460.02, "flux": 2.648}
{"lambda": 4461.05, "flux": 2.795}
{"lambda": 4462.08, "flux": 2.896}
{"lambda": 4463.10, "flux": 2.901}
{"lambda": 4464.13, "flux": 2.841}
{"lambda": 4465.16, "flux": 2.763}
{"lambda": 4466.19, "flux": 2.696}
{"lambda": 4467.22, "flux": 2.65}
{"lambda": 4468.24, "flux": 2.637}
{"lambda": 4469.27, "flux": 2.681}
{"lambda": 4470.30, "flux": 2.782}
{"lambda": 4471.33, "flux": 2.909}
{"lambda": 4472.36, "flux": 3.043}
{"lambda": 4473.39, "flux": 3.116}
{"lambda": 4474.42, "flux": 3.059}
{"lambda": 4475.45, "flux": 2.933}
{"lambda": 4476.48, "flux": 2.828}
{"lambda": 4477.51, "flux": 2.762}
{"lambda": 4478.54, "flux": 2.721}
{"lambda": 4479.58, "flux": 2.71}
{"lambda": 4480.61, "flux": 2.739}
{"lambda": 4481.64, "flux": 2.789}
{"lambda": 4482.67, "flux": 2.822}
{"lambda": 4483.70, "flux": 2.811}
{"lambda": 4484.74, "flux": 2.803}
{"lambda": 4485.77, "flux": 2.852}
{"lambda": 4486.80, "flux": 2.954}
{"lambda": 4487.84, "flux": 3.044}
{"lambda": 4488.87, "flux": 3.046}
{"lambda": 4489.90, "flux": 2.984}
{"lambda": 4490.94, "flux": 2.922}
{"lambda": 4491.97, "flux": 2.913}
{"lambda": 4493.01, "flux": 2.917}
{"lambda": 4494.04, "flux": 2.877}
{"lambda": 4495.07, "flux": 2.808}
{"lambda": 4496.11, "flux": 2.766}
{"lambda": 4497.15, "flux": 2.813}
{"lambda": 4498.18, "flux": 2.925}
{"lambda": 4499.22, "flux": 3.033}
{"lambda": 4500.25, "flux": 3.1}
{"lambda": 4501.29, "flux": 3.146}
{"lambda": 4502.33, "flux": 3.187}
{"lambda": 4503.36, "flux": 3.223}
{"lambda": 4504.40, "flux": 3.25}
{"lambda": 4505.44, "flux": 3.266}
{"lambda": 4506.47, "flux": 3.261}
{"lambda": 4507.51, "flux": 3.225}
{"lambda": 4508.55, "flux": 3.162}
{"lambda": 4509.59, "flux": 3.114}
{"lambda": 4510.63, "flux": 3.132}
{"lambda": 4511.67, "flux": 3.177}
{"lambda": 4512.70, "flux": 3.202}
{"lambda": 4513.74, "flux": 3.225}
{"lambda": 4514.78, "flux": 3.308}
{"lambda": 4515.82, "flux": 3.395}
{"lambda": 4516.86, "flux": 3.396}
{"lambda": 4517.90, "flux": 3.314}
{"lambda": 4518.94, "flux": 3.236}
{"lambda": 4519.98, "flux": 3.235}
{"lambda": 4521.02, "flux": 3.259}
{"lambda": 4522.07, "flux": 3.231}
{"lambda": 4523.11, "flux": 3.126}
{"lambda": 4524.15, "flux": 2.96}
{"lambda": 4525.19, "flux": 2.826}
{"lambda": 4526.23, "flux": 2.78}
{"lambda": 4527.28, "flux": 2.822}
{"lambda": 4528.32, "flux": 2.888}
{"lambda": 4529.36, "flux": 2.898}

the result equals 0.71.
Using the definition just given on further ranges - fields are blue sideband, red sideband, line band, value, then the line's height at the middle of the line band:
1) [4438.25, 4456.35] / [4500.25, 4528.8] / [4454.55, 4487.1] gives 1.56 angstrom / 2.92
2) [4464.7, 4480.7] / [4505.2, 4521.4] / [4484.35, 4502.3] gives 0.54 angstrom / 3.03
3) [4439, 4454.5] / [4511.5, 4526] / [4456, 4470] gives 0.96 angstrom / 2.9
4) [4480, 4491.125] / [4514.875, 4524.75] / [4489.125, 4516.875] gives -0.26 angstrom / 3.06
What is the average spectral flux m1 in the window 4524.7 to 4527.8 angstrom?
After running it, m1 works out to 2.81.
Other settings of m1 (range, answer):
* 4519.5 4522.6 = 3.23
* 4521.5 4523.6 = 3.17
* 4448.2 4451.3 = 2.73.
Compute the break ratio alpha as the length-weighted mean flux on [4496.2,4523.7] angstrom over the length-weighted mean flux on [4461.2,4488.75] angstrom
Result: 1.12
